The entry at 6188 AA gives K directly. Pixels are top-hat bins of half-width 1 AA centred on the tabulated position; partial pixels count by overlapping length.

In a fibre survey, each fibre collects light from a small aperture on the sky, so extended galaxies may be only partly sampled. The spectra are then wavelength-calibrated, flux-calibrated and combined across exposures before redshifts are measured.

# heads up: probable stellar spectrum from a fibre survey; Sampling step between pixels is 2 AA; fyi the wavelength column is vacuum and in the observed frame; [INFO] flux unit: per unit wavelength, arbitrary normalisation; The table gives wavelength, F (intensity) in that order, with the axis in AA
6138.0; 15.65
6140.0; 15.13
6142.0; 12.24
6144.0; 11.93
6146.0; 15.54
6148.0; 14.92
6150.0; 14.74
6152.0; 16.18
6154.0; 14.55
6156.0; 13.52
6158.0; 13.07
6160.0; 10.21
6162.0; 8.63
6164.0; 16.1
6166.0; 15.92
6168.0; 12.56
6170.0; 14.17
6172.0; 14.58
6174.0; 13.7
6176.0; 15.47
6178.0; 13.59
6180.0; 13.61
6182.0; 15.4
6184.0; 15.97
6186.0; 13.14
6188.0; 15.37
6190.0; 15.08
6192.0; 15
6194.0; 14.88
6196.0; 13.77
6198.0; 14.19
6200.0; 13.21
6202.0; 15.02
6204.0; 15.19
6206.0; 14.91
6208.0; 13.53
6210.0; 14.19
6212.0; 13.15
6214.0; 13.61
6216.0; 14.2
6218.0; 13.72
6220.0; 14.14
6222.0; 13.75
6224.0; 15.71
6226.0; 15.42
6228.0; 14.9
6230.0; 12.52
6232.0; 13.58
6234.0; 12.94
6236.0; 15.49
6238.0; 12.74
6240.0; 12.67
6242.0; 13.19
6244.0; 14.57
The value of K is 15.37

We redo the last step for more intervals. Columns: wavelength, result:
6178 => 13.59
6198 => 14.19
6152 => 16.18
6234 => 12.94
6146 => 15.54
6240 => 12.67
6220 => 14.14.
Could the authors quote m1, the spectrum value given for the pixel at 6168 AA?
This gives 12.56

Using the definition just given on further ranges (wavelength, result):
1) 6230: 12.52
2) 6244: 14.57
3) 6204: 15.19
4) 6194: 14.88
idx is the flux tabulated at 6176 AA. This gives 15.47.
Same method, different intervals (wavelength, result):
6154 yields 14.55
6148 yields 14.92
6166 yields 15.92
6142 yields 12.24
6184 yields 15.97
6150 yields 14.74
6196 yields 13.77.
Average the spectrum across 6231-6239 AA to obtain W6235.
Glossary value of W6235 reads 13.7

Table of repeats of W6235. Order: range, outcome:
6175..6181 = 14.2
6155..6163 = 11.4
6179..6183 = 14.5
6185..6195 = 14.7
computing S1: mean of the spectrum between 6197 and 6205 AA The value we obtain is 14.4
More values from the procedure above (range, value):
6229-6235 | 13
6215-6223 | 14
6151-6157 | 14.8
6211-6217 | 13.7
